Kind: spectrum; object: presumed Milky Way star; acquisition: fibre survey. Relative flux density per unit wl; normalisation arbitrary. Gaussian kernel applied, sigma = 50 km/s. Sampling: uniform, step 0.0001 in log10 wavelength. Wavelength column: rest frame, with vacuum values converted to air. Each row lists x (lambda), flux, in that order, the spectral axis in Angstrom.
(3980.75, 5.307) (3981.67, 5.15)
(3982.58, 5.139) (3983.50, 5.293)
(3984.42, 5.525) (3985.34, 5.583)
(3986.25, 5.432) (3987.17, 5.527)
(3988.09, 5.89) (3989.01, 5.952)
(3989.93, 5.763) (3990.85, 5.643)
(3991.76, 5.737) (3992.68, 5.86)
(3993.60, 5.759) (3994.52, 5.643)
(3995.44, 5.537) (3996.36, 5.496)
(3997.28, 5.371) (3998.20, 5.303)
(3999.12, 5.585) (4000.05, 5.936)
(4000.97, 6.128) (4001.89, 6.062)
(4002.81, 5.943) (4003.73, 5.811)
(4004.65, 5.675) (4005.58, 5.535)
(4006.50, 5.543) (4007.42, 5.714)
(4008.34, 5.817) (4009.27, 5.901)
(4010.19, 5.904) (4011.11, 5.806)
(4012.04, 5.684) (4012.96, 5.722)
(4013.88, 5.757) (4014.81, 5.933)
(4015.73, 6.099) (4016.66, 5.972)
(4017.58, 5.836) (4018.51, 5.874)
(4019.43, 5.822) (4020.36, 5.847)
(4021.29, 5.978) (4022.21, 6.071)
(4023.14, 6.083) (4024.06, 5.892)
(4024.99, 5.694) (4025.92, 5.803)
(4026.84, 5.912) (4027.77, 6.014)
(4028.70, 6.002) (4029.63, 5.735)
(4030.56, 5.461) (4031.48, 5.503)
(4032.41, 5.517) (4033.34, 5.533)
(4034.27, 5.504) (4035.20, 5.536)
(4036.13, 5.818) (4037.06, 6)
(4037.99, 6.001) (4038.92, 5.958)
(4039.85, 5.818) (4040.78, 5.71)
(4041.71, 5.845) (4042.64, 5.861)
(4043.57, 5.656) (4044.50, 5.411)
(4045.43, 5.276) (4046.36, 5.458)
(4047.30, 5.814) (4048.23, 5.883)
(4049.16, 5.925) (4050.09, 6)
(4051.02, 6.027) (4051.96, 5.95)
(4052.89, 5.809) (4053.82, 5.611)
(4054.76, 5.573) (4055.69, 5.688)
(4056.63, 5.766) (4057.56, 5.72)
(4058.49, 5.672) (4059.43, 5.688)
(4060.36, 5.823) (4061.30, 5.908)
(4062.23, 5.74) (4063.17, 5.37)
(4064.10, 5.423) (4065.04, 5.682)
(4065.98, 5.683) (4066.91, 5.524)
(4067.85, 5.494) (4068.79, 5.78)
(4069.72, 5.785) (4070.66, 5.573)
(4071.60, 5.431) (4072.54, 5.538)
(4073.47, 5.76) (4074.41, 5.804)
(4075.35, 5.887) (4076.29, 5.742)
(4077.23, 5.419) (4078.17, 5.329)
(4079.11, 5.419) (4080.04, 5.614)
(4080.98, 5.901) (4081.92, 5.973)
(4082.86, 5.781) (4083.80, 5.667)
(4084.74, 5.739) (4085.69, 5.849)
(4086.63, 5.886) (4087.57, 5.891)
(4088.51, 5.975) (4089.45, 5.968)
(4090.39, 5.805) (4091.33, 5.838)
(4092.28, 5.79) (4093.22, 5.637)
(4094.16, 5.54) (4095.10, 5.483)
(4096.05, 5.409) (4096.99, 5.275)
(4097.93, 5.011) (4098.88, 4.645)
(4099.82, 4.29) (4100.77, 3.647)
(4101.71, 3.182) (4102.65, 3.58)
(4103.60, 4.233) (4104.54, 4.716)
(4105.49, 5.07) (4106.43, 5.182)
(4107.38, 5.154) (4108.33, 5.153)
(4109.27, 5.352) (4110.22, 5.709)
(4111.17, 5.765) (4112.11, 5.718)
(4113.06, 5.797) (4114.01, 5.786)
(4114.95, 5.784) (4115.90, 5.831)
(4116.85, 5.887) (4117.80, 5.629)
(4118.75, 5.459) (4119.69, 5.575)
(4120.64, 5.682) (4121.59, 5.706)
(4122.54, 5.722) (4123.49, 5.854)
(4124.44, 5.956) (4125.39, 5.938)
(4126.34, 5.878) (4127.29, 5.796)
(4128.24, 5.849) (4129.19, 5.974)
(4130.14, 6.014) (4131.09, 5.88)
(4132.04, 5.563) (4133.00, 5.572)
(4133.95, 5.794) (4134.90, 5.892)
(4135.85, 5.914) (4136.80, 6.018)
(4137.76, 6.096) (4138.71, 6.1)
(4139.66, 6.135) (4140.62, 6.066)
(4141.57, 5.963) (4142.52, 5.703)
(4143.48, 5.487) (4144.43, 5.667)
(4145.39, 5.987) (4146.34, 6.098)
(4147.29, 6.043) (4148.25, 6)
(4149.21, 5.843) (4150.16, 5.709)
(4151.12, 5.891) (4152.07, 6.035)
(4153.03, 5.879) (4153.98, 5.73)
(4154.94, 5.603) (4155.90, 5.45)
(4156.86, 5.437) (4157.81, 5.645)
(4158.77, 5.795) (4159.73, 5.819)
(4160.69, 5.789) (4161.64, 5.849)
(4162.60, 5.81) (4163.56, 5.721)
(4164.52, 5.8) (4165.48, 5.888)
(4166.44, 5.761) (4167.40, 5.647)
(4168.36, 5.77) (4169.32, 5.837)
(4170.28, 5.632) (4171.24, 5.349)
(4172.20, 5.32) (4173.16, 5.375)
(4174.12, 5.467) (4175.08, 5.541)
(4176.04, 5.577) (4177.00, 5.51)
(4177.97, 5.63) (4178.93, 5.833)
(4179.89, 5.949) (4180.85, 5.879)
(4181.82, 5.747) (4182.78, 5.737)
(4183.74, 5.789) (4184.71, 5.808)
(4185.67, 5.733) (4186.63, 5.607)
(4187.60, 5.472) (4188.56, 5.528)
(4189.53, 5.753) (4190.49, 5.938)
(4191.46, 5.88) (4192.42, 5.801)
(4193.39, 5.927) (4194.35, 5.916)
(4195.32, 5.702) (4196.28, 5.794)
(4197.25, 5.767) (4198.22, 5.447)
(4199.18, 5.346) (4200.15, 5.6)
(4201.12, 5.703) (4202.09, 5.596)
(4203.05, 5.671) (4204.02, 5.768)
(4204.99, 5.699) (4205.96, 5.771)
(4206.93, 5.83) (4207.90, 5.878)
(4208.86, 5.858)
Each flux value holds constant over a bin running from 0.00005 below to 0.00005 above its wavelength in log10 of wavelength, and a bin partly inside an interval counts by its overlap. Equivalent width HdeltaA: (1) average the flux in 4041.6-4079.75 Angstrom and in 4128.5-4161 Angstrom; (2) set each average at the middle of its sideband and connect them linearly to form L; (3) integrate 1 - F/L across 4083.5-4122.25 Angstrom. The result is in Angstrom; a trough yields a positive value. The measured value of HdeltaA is 2.8 Angstrom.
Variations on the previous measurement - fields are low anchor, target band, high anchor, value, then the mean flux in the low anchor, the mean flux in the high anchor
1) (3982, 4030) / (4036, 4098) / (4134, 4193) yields 0.6 Angstrom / 5.76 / 5.77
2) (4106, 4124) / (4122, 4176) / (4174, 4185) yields -1.2 Angstrom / 5.62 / 5.71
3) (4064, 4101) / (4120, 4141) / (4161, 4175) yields -1.0 Angstrom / 5.56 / 5.66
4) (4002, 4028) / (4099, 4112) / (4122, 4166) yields 2.5 Angstrom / 5.85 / 5.84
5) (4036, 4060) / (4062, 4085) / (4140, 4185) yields 0.5 Angstrom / 5.77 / 5.74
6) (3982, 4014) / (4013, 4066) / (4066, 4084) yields -1.0 Angstrom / 5.68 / 5.66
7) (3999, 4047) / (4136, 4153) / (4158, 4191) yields -0.6 Angstrom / 5.79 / 5.69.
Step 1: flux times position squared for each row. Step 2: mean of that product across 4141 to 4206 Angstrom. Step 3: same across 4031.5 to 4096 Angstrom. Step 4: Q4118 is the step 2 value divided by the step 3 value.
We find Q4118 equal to 1.1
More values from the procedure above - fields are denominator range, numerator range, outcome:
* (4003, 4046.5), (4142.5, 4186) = 1.06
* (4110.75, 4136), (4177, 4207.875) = 1.02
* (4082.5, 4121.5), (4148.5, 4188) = 1.10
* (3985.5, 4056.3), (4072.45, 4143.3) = 1.01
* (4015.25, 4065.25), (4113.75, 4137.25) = 1.05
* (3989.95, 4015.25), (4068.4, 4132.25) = 1.01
